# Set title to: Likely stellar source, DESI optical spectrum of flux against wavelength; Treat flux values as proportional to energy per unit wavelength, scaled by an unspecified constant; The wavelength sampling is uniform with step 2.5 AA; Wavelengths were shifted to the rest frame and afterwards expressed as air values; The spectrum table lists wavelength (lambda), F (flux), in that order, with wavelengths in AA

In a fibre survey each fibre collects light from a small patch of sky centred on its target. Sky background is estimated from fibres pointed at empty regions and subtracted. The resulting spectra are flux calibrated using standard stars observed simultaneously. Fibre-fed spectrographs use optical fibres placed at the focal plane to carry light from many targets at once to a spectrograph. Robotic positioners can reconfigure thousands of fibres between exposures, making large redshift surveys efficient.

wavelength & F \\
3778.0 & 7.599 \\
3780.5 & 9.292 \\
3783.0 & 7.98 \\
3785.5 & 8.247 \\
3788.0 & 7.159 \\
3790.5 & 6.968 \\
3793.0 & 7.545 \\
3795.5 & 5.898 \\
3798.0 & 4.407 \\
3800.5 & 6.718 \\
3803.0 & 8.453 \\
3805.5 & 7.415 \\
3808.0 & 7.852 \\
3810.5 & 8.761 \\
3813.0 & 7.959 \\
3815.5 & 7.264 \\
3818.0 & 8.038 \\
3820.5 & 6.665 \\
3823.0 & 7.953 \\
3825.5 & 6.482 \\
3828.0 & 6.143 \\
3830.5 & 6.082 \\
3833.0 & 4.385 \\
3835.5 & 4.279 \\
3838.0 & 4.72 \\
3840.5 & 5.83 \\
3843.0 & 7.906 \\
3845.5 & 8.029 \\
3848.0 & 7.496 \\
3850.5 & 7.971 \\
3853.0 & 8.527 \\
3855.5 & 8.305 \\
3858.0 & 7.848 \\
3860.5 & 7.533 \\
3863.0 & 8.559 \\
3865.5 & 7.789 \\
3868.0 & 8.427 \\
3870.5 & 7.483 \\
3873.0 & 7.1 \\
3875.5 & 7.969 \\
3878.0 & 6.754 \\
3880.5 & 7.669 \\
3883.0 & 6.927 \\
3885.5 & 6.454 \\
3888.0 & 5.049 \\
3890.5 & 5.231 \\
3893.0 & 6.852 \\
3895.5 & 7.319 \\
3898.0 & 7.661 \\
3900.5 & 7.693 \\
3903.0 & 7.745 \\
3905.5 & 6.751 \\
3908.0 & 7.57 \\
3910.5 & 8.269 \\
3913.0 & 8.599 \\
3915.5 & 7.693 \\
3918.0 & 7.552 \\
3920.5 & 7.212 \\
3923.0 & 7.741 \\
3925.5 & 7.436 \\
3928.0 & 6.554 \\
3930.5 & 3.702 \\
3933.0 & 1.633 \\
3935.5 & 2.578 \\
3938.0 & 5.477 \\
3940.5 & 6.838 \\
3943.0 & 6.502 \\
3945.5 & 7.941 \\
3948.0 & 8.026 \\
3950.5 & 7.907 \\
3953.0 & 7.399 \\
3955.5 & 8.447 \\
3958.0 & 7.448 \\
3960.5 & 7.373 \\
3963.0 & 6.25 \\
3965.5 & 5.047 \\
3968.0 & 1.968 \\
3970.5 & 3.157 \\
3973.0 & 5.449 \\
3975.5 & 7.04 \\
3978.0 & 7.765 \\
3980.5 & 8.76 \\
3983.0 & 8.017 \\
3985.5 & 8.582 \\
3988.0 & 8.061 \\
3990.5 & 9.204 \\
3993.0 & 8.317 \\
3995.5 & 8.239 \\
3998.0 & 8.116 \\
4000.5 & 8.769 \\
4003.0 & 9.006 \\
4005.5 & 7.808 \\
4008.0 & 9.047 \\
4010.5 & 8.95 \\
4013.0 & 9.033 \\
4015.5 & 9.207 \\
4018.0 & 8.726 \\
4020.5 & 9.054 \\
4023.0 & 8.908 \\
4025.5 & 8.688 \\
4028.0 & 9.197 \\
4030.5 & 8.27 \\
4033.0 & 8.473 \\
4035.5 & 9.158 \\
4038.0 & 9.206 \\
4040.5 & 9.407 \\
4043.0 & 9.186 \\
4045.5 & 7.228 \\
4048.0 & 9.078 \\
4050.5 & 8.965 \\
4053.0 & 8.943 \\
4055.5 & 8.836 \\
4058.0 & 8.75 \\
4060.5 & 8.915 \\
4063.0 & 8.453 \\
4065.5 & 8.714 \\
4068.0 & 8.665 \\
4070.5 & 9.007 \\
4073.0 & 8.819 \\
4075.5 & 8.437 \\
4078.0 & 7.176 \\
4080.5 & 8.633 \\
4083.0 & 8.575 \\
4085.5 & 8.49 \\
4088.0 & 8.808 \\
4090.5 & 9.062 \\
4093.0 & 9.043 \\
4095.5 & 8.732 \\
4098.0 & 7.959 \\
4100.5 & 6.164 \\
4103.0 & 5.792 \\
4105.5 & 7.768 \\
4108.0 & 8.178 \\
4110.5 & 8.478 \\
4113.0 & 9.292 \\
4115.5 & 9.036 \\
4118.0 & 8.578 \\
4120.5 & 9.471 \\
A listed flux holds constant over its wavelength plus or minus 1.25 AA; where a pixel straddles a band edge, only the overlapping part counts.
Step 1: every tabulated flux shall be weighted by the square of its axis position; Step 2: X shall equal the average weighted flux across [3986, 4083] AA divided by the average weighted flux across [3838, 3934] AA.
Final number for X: 1.31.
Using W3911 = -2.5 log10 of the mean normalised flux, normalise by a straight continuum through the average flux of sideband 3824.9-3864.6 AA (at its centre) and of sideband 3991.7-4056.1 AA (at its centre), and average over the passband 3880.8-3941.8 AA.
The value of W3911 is 0.16 mag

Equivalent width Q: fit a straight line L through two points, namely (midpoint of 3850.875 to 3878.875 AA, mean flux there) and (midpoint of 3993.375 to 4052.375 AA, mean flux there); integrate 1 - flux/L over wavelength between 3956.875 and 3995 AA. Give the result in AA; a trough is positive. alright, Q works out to 7.4 AA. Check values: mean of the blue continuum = 7.86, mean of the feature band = 6.85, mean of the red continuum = 8.77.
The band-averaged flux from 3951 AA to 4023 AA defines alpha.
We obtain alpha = 7.68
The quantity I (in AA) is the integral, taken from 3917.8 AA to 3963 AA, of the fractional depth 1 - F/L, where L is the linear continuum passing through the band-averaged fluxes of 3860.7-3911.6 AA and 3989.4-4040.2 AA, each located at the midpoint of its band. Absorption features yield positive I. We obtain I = 8.0 AA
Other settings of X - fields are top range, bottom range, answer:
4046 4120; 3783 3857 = 1.37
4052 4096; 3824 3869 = 1.38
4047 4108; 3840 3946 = 1.31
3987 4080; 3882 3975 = 1.42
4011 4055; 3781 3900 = 1.37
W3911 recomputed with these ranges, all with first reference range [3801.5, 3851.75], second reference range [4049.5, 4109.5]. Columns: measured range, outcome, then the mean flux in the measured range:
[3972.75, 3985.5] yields 0.02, 7.67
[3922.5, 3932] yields 0.22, 6.12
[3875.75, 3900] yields 0.09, 6.74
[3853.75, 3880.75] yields -0.08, 7.78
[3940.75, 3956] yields 0.01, 7.61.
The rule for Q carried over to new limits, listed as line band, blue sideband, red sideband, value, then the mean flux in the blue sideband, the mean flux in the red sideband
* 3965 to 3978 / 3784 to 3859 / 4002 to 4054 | 5.5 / 7.04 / 8.83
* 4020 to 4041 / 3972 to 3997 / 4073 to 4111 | -2.3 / 7.97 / 8.1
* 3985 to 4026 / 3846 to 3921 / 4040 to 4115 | -3.1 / 7.48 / 8.45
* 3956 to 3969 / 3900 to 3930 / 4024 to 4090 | 3.3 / 7.47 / 8.7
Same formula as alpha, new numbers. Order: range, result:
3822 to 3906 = 7.03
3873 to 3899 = 6.8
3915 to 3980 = 6.25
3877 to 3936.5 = 6.63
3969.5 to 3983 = 6.64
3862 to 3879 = 7.73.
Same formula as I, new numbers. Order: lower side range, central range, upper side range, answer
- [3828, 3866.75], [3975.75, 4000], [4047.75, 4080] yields -0.7 AA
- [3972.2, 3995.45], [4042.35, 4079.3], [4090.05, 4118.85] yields -2.4 AA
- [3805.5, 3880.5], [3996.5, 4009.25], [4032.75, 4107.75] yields -0.7 AA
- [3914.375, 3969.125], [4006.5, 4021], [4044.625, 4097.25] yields -2.6 AA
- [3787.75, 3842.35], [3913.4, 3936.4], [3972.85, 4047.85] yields 5.3 AA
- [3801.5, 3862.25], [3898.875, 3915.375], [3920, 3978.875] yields -3.3 AA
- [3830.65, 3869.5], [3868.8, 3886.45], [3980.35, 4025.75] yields 0.4 AA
